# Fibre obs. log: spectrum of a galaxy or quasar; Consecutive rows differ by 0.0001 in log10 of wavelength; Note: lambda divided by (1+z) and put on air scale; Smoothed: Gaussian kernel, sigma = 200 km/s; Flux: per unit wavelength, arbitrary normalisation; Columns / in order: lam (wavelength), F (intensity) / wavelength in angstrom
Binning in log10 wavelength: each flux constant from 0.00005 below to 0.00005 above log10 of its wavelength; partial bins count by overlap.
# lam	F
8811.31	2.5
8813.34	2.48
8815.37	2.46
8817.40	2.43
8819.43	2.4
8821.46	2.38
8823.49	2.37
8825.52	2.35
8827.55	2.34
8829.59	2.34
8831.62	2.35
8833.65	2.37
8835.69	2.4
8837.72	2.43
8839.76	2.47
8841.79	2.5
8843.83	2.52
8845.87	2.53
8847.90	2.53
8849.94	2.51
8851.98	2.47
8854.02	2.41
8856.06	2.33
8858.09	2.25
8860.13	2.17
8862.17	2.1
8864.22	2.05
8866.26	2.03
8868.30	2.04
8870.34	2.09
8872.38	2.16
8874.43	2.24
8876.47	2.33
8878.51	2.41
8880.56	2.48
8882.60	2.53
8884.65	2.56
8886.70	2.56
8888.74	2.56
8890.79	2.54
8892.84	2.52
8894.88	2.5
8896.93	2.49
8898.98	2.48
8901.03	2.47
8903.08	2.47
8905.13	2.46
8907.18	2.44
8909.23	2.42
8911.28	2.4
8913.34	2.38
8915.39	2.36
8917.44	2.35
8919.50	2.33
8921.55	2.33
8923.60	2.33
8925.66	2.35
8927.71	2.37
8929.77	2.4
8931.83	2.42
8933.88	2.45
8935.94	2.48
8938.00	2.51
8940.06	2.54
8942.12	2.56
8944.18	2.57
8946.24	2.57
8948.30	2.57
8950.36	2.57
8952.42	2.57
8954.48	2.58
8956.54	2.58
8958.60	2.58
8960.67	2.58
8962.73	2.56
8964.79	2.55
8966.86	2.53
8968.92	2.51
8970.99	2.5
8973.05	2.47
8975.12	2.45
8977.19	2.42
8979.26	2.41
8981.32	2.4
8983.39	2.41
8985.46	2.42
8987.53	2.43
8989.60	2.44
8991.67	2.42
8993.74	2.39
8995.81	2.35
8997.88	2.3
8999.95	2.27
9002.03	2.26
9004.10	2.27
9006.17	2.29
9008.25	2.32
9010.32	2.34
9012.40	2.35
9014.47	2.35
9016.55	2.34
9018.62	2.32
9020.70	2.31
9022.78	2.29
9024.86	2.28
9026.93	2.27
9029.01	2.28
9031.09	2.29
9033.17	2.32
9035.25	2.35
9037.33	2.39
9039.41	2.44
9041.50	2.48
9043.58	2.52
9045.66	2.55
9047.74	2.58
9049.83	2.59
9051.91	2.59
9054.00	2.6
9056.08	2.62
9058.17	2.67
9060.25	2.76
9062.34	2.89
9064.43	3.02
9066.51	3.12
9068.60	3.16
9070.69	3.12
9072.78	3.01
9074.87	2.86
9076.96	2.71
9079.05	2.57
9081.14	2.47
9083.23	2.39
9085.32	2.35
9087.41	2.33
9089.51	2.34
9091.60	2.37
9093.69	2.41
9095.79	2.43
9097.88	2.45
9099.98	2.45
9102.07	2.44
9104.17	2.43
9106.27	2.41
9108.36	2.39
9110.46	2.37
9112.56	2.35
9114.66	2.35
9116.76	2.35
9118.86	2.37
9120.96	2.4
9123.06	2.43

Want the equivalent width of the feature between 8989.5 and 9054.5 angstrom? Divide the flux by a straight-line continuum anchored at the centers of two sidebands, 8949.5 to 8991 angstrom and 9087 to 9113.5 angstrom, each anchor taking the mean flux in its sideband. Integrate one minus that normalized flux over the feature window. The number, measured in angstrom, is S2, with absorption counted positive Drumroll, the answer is 2.1 angstrom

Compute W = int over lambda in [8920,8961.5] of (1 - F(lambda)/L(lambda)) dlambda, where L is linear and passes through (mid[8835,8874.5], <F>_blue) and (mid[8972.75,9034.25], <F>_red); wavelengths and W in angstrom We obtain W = -2.9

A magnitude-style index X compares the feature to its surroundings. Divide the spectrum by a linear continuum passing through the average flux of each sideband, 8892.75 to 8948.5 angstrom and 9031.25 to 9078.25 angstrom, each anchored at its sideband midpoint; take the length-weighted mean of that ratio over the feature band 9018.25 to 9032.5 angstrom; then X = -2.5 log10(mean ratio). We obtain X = 0.15 mag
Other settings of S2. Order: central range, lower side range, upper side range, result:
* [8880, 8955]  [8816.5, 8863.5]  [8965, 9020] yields -2.7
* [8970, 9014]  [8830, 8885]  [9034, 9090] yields 2.9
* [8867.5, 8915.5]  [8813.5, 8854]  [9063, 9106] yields 1.1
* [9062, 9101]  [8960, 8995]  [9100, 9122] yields -4.0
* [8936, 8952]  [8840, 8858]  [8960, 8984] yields -0.5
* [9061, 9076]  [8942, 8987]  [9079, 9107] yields -3.6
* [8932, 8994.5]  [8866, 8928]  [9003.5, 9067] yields -1.8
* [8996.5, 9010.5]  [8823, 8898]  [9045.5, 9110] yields 1.3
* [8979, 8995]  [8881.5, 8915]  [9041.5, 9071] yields 1.3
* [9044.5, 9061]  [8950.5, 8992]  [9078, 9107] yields -1.2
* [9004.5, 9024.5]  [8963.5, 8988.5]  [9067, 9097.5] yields 1.6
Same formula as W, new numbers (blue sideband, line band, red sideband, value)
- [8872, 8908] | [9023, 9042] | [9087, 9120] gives 0.6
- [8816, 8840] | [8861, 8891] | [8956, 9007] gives 1.2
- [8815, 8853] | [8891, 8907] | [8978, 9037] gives -0.6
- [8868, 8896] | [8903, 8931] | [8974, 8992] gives 0.3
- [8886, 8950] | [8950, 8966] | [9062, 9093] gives -0.3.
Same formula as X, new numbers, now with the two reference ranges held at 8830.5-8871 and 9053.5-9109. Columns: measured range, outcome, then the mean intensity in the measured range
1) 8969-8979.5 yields 0.013 mag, 2.46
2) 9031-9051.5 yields 0.047 mag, 2.46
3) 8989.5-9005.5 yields 0.083 mag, 2.33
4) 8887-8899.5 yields -0.060 mag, 2.52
